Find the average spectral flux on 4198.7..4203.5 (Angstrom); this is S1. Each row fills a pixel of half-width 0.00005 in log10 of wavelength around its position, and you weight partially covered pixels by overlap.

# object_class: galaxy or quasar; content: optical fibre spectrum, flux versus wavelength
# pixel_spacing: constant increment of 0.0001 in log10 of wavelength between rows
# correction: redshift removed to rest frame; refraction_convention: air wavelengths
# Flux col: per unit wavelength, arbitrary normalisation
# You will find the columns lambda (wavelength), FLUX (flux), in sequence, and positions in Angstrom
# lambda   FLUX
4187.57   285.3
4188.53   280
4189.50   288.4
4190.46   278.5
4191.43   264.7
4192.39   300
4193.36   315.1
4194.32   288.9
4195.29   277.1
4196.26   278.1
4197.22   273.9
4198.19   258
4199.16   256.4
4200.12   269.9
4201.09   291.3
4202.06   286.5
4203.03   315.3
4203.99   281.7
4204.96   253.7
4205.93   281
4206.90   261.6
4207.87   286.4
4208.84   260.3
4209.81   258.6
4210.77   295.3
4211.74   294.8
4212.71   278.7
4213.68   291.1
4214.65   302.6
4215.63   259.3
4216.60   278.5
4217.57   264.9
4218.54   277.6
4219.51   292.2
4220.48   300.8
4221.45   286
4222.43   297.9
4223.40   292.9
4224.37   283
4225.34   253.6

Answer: 284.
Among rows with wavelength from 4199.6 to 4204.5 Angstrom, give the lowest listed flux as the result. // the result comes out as 269.9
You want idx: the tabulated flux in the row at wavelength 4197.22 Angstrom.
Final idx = 273.9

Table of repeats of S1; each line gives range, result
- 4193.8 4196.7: 282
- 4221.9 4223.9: 295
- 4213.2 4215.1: 297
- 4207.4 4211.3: 276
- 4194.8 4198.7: 271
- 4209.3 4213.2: 282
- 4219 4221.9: 293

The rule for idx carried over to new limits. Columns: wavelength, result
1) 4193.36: 315.1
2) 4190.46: 278.5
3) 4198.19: 258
